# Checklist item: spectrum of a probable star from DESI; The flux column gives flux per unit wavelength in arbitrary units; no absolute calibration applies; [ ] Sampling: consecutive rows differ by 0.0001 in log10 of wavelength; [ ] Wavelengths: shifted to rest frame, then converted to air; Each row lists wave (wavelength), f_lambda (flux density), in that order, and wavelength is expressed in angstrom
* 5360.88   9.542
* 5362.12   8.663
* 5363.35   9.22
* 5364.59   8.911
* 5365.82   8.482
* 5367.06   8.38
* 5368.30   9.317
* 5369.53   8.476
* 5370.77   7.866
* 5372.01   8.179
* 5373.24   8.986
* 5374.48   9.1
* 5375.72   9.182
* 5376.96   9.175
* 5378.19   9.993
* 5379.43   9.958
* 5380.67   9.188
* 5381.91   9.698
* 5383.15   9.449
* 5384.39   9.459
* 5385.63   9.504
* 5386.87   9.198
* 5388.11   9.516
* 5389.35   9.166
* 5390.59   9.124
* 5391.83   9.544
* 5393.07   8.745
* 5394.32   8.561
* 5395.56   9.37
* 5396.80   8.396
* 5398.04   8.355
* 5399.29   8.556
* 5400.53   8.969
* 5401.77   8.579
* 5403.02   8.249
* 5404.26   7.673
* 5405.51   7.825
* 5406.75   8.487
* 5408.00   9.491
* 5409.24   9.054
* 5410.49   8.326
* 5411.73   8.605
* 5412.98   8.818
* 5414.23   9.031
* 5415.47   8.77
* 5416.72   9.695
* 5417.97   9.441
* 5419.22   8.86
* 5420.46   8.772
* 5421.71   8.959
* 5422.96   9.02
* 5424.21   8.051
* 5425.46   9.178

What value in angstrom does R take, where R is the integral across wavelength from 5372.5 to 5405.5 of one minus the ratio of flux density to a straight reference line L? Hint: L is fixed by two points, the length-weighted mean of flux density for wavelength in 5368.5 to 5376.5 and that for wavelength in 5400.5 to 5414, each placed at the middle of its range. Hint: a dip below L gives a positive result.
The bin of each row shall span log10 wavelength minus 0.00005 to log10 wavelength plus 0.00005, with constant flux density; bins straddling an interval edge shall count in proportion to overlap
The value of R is -1.61 angstrom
